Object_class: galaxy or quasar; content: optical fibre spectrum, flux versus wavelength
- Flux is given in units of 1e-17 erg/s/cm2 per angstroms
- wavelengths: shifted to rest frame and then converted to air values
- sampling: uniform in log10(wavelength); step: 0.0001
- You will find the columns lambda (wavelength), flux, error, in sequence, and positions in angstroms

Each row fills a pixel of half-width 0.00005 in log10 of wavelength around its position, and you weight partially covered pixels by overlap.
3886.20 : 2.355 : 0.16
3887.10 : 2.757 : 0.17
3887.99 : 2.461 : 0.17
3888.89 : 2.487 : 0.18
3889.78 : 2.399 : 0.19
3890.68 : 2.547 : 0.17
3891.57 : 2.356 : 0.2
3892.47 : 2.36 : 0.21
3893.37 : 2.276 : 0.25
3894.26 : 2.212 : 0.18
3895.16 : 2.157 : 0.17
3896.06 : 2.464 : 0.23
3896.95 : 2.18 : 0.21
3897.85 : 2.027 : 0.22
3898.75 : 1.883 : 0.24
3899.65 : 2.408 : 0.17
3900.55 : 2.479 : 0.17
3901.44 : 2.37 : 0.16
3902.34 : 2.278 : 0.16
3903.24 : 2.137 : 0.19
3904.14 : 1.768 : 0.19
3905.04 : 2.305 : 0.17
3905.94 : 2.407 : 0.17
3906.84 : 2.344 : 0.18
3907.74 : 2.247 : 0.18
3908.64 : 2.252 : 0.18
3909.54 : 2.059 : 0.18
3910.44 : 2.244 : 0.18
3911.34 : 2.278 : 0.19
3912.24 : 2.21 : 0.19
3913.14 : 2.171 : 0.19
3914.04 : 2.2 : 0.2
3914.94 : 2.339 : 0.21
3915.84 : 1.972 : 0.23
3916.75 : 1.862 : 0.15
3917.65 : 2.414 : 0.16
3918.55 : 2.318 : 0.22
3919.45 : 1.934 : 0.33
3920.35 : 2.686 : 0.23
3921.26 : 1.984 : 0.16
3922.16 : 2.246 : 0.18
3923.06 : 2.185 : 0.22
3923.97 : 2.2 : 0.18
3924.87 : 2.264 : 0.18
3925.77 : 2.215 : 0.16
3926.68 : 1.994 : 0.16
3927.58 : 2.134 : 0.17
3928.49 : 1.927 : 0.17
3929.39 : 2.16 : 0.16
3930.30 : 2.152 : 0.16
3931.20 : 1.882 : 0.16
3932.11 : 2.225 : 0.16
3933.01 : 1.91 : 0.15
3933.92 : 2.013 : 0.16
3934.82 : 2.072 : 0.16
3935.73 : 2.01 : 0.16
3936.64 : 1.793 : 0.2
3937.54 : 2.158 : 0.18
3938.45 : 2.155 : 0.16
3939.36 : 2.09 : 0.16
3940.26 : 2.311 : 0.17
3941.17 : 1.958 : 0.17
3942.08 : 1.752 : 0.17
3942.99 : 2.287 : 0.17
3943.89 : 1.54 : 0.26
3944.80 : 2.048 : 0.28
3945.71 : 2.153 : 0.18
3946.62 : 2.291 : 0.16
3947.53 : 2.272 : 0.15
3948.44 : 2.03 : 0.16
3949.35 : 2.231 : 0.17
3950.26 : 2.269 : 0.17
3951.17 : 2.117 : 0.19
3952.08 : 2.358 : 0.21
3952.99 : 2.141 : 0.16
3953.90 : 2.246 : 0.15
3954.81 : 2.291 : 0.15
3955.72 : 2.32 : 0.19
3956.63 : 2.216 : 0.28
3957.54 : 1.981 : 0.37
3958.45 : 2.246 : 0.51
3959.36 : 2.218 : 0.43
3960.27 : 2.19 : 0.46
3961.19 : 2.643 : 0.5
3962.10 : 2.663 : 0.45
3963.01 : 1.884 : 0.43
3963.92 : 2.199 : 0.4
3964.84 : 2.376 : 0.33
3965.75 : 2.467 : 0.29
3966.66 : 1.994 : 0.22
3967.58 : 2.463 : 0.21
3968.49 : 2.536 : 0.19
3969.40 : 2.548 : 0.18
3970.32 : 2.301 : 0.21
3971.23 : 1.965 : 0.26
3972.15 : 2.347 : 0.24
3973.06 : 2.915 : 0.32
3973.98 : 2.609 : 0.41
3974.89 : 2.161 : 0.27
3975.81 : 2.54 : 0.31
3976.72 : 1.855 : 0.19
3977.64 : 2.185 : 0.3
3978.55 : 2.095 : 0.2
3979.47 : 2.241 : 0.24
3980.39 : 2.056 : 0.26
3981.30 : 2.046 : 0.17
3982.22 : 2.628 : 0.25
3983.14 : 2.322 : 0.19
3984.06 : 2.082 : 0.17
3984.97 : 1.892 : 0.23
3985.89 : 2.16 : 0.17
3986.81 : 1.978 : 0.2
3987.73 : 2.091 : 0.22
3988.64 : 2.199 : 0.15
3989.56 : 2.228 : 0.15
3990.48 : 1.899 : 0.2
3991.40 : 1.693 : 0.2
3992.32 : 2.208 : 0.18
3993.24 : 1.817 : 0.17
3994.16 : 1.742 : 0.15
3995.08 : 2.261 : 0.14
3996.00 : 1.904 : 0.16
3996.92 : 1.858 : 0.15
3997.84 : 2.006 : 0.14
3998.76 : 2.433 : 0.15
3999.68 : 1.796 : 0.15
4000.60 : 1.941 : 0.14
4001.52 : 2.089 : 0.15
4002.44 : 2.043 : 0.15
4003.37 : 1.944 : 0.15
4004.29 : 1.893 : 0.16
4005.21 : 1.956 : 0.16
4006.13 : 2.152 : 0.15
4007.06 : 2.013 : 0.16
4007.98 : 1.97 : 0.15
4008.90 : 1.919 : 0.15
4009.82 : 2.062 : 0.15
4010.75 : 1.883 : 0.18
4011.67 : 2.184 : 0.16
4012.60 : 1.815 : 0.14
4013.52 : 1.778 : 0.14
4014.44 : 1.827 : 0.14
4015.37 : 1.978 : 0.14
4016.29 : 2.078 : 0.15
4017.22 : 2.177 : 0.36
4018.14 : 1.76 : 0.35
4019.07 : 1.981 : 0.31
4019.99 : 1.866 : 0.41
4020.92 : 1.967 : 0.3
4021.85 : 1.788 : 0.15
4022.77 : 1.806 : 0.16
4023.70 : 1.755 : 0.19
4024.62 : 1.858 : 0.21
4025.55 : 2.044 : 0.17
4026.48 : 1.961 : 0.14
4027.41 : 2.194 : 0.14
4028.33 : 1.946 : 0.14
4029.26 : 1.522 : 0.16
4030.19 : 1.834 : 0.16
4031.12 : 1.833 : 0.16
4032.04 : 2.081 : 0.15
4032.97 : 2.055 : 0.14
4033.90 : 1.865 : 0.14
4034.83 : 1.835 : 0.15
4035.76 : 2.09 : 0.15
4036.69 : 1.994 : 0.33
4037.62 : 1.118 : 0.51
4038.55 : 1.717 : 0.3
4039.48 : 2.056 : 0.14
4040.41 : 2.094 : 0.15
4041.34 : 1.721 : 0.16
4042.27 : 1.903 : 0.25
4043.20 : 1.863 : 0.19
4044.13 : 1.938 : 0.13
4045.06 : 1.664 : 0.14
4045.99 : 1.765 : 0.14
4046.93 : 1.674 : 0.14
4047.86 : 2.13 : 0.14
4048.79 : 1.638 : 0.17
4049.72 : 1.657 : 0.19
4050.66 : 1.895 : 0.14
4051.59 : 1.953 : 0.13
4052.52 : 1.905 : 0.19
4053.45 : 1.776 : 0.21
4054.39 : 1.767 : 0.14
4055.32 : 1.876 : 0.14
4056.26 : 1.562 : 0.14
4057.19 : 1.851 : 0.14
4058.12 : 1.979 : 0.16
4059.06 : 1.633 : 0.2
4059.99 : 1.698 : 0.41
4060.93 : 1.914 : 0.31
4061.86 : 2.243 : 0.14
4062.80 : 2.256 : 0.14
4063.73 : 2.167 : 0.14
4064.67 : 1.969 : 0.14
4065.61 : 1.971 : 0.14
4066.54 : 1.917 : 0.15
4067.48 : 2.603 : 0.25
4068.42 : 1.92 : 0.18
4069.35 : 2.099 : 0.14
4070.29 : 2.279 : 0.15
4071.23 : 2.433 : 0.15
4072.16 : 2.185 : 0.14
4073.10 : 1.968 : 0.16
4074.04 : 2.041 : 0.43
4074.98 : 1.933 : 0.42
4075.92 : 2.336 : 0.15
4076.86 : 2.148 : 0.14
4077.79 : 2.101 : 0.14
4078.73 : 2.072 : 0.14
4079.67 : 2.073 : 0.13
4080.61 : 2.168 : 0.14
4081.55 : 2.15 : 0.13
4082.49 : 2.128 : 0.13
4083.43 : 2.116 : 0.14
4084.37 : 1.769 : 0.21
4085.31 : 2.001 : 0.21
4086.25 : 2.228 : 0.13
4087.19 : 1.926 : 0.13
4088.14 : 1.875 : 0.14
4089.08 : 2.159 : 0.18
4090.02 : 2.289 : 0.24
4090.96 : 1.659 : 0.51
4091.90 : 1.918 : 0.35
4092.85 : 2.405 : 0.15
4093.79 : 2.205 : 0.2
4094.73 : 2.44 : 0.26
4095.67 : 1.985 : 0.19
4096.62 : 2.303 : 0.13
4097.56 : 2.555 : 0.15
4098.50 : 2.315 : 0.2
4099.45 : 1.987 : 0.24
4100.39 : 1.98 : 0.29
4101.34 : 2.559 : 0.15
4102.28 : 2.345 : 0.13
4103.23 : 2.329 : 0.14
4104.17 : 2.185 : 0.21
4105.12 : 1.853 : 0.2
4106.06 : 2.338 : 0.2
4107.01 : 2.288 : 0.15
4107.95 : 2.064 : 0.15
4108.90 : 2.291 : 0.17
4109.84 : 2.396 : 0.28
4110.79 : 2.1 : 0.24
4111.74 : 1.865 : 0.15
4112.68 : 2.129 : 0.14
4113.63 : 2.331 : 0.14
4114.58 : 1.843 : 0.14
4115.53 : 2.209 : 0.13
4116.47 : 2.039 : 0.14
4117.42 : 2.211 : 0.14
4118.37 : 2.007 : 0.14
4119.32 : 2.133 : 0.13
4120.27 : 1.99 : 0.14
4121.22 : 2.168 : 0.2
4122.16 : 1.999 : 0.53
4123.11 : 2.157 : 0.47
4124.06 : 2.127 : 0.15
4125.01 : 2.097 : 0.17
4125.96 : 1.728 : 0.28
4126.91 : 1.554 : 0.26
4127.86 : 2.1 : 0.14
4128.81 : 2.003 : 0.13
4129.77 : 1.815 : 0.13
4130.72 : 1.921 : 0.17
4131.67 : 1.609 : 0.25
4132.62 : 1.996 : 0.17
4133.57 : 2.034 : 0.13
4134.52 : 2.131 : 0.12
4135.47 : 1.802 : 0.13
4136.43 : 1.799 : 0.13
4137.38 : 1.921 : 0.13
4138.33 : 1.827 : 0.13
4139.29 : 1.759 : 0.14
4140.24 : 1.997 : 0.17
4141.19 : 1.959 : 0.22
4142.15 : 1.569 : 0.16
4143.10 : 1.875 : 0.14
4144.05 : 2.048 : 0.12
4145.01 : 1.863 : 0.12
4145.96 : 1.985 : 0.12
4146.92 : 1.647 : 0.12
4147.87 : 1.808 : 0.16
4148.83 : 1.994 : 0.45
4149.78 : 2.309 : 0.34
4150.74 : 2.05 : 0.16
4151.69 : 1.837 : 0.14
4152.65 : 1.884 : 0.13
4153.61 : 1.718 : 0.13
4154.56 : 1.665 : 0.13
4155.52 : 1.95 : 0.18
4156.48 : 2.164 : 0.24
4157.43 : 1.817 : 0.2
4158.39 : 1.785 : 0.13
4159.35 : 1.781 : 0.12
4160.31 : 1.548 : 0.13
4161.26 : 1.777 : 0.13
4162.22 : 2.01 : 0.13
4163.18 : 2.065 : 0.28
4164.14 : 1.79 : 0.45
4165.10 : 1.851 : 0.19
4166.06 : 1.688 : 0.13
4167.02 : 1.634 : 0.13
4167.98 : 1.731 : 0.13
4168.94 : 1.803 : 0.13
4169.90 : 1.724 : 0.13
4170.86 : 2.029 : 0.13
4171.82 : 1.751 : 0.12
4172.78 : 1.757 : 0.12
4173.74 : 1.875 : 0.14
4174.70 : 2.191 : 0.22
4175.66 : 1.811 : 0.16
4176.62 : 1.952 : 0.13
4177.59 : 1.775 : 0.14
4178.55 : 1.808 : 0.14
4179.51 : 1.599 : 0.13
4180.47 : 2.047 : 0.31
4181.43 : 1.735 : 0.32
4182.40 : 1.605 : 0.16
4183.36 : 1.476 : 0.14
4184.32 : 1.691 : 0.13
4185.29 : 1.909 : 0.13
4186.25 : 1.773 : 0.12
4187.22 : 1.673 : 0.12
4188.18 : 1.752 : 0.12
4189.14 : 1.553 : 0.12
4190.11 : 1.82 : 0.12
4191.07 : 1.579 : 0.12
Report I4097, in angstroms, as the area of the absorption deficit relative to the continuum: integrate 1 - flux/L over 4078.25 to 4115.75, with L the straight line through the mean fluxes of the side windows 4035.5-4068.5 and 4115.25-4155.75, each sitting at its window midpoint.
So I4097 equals -4.6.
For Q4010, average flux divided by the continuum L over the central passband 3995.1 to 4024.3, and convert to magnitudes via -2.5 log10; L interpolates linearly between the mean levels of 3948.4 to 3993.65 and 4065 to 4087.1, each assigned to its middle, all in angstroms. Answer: 0.12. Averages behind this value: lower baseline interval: 2.22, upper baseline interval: 2.11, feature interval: 1.96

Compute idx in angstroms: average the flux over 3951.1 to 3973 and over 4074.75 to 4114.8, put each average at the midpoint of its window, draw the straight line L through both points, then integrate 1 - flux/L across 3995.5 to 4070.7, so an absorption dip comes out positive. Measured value 9.86 angstroms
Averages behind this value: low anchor 2.29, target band 1.92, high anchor 2.15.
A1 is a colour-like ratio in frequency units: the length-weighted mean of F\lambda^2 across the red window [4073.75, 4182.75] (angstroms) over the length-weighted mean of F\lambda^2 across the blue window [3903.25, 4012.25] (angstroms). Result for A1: 1.01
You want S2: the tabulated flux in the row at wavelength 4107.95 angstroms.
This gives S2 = 2.064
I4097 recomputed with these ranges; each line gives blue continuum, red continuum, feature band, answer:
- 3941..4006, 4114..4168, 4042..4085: 0.9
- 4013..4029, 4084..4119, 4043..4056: 1.2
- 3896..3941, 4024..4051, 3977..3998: -0.9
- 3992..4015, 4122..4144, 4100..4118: -2.4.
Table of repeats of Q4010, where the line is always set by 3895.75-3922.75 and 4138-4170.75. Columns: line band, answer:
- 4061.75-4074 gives -0.09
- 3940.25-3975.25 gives -0.05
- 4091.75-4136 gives -0.10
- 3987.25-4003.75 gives 0.04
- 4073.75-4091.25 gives -0.06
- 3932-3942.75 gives 0.07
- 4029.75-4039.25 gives 0.10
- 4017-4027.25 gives 0.08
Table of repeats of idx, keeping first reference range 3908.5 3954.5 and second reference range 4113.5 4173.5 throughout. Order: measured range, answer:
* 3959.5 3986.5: -2.6 angstroms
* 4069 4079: -0.8 angstroms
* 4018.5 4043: 1.8 angstroms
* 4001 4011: 0.3 angstroms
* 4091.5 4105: -2.0 angstroms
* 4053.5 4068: 0.3 angstroms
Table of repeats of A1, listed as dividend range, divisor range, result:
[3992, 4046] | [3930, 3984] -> 0.90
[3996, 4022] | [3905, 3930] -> 0.94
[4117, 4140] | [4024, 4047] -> 1.09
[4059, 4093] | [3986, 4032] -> 1.09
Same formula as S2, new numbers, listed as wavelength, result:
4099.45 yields 1.987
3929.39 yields 2.16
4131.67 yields 1.609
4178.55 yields 1.808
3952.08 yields 2.358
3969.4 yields 2.548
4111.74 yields 1.865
